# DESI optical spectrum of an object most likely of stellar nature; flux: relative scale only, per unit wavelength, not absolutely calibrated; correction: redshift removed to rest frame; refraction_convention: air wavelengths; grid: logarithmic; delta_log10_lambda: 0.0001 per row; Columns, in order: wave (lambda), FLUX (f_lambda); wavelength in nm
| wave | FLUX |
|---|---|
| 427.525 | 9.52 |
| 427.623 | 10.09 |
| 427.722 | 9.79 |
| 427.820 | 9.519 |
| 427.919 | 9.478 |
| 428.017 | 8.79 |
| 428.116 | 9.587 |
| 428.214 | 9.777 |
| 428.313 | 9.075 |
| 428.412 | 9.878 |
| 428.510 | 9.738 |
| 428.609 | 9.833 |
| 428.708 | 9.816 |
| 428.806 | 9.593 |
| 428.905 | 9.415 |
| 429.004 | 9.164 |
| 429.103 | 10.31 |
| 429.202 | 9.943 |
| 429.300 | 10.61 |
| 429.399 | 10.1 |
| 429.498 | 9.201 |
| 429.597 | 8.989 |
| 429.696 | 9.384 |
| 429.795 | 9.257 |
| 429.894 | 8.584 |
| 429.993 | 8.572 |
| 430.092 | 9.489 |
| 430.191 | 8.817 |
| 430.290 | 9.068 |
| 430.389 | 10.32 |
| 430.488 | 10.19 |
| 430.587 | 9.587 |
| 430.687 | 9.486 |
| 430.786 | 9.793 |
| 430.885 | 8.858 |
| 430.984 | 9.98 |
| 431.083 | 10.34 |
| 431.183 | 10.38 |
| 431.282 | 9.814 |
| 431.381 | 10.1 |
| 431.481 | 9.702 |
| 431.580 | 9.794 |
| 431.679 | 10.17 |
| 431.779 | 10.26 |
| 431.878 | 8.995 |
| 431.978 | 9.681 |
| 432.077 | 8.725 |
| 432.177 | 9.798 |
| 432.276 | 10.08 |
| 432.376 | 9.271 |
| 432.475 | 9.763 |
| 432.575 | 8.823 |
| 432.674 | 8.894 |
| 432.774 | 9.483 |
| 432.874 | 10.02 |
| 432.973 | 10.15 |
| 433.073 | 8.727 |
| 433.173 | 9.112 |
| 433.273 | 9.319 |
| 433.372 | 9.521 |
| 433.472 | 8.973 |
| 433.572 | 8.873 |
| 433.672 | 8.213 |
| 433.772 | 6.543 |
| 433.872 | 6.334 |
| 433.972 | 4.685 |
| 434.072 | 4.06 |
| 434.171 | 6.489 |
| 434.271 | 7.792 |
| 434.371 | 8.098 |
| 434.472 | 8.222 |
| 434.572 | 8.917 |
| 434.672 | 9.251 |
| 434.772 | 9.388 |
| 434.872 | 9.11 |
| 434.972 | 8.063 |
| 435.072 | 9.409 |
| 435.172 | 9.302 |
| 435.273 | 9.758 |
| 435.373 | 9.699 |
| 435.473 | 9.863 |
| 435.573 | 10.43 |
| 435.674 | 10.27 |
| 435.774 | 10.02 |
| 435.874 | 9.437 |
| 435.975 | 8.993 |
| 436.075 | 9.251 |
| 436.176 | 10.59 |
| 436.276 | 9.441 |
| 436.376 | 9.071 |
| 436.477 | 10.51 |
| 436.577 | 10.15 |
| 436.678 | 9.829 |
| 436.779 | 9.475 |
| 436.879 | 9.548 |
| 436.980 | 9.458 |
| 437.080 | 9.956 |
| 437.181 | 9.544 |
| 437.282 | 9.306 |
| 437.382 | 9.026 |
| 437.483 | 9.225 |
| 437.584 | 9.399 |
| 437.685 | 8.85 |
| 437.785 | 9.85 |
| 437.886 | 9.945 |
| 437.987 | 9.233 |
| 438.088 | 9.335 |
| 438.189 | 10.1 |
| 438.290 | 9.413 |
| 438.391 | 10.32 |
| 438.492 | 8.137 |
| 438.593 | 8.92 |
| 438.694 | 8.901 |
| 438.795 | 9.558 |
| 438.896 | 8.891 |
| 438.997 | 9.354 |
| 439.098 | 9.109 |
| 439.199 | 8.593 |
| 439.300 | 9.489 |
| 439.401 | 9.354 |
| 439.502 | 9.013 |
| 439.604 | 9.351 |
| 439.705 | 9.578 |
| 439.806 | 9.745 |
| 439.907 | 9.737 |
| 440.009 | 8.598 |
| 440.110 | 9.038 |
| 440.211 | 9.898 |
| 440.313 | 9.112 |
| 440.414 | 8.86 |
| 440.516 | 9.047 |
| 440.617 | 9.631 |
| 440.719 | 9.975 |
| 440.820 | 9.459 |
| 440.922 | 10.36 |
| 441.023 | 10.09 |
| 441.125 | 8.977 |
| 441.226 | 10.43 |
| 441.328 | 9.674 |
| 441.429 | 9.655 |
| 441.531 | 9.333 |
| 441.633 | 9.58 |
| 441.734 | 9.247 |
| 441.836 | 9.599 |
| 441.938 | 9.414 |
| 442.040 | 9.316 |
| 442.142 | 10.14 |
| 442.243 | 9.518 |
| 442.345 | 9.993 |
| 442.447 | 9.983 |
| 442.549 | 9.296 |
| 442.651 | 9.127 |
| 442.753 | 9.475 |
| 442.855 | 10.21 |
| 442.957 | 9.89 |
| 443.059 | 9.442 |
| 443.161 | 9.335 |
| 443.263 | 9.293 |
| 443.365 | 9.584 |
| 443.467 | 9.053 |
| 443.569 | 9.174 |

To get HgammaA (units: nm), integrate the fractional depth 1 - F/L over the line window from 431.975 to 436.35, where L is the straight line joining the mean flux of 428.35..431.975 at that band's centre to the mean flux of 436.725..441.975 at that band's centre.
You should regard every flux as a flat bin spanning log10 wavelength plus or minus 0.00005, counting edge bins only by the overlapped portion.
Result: 0.31 nm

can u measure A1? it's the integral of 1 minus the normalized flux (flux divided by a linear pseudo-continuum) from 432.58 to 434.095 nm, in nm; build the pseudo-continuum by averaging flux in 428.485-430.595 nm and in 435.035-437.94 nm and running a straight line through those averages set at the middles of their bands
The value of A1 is 0.21 nm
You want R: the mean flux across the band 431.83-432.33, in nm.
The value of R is 9.45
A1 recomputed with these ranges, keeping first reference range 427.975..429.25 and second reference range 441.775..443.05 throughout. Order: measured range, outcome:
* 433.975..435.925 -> 0.18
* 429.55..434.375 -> 0.30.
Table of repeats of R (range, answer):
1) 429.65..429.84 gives 9.32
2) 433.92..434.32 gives 5.77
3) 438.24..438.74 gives 9.14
